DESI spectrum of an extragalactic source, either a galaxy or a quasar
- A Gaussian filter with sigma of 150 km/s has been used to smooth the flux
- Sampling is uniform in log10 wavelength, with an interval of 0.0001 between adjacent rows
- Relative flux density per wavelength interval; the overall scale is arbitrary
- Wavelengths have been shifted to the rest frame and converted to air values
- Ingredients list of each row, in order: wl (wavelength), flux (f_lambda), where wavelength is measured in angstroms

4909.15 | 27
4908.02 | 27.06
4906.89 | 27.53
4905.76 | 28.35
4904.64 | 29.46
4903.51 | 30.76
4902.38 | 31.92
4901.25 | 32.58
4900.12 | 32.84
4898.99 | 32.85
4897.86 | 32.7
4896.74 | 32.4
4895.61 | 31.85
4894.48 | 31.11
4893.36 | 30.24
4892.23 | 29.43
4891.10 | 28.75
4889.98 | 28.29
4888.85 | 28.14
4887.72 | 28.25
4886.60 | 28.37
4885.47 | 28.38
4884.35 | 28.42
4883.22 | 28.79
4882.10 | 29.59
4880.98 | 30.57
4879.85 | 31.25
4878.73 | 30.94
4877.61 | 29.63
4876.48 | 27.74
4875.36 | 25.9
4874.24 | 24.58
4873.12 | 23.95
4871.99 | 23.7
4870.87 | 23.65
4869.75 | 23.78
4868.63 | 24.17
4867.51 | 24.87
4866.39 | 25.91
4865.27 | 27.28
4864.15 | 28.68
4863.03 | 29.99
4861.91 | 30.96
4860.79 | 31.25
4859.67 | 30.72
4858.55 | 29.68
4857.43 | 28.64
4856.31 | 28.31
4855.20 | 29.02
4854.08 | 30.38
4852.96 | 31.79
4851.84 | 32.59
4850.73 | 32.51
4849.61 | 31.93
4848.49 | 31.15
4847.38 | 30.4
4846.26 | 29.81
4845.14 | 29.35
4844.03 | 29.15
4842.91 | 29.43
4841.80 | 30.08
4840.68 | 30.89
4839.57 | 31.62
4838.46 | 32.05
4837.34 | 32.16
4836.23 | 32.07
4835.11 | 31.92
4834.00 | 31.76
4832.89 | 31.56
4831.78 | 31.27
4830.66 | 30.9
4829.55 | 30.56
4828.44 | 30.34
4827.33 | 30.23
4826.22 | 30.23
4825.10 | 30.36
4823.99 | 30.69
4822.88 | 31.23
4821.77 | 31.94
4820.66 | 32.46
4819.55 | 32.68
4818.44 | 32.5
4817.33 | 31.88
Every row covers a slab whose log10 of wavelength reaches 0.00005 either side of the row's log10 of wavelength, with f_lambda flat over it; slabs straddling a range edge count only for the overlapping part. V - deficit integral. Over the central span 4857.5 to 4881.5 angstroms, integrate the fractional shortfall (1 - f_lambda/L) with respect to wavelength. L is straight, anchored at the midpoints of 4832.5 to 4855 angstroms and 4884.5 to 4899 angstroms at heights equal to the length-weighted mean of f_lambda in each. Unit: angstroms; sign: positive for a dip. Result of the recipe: 2.25 angstroms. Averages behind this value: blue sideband 31.1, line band 27.6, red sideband 29.9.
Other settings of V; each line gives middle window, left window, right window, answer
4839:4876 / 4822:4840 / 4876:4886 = 2.02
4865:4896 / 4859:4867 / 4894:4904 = 2.94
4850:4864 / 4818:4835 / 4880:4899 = 0.05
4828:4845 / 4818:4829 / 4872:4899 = -0.12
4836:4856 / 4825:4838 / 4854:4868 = -0.56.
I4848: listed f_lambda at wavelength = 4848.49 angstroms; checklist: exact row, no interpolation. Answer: 31.15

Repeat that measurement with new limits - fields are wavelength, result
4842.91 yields 29.43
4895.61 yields 31.85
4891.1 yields 28.75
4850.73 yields 32.51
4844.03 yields 29.15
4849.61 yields 31.93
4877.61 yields 29.63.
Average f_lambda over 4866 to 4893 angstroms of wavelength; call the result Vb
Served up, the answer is 27.4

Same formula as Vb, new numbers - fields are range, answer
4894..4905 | 31.9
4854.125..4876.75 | 27.2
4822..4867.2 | 30.4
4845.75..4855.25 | 31.2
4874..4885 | 28.9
